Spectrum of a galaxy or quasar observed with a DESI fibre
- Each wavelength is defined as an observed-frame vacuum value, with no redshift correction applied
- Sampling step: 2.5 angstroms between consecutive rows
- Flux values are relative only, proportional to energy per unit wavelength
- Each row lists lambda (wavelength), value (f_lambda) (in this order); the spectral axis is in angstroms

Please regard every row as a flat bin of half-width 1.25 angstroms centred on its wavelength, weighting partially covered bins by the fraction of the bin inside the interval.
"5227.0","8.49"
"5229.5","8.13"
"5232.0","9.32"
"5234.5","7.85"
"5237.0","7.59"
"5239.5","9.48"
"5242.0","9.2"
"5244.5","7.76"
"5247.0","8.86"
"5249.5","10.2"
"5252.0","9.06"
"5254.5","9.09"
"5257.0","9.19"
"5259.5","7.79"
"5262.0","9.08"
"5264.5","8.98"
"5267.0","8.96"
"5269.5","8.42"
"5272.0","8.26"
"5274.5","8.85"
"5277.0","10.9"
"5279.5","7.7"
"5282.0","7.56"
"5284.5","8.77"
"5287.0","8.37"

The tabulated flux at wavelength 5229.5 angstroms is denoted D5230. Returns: 8.13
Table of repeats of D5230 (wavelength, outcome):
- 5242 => 9.2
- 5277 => 10.9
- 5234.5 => 7.85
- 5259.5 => 7.79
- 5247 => 8.86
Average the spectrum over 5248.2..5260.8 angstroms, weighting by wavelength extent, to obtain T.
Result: 9.07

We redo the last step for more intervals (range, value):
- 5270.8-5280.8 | 8.92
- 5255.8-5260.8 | 8.49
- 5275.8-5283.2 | 8.71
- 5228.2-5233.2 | 8.72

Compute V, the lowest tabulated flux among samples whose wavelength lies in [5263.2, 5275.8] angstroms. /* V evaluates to 8.26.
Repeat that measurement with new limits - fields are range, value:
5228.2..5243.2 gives 7.59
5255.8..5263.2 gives 7.79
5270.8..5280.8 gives 7.7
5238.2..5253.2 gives 7.76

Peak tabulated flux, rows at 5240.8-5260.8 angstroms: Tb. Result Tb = 10.2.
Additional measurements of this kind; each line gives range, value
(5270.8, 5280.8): 10.9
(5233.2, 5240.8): 9.48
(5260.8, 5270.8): 9.08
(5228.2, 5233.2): 9.32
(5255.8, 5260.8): 9.19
